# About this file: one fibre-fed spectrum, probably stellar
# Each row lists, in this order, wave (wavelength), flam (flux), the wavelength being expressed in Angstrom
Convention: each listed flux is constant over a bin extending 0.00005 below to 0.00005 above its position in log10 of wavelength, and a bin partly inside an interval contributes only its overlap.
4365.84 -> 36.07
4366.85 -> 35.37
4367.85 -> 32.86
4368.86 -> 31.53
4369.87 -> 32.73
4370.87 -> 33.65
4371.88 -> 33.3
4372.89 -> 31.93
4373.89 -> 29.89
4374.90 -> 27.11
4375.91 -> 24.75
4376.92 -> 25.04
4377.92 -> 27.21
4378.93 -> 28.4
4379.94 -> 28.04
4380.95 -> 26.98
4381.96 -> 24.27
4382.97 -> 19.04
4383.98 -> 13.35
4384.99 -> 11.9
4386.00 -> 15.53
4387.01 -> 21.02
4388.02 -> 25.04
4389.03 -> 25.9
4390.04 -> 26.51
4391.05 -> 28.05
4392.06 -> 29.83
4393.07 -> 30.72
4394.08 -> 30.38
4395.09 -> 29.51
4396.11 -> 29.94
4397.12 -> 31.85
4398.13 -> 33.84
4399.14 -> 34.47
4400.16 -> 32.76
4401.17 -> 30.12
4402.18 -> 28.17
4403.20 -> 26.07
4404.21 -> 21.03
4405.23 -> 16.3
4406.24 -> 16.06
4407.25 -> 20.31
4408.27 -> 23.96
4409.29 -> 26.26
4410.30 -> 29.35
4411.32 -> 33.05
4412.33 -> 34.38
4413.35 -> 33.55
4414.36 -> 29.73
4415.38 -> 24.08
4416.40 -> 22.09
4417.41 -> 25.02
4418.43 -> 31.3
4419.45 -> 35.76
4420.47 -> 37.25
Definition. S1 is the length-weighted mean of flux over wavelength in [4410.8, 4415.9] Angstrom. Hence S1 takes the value 30.9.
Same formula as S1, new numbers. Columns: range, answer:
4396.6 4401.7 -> 32.6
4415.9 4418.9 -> 26.1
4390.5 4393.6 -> 29.5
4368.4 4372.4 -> 32.8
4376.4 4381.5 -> 27.1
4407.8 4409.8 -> 25.2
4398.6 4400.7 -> 33.5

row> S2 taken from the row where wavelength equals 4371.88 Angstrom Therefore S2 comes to 33.3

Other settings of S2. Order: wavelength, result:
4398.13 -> 33.84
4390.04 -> 26.51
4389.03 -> 25.9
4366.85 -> 35.37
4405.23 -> 16.3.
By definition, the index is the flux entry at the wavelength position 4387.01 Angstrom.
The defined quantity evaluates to 21.02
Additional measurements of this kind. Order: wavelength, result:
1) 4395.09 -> 29.51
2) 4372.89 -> 31.93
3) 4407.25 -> 20.31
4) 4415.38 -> 24.08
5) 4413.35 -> 33.55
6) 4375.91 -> 24.75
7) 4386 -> 15.53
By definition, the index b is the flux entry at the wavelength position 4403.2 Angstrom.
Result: 26.07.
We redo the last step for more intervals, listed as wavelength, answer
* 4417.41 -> 25.02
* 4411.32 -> 33.05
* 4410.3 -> 29.35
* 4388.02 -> 25.04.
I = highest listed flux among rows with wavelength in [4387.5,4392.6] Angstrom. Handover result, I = 29.83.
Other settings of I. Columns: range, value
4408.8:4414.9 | 34.38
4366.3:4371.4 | 35.37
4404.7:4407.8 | 20.31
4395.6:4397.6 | 31.85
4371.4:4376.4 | 33.3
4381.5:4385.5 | 24.27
